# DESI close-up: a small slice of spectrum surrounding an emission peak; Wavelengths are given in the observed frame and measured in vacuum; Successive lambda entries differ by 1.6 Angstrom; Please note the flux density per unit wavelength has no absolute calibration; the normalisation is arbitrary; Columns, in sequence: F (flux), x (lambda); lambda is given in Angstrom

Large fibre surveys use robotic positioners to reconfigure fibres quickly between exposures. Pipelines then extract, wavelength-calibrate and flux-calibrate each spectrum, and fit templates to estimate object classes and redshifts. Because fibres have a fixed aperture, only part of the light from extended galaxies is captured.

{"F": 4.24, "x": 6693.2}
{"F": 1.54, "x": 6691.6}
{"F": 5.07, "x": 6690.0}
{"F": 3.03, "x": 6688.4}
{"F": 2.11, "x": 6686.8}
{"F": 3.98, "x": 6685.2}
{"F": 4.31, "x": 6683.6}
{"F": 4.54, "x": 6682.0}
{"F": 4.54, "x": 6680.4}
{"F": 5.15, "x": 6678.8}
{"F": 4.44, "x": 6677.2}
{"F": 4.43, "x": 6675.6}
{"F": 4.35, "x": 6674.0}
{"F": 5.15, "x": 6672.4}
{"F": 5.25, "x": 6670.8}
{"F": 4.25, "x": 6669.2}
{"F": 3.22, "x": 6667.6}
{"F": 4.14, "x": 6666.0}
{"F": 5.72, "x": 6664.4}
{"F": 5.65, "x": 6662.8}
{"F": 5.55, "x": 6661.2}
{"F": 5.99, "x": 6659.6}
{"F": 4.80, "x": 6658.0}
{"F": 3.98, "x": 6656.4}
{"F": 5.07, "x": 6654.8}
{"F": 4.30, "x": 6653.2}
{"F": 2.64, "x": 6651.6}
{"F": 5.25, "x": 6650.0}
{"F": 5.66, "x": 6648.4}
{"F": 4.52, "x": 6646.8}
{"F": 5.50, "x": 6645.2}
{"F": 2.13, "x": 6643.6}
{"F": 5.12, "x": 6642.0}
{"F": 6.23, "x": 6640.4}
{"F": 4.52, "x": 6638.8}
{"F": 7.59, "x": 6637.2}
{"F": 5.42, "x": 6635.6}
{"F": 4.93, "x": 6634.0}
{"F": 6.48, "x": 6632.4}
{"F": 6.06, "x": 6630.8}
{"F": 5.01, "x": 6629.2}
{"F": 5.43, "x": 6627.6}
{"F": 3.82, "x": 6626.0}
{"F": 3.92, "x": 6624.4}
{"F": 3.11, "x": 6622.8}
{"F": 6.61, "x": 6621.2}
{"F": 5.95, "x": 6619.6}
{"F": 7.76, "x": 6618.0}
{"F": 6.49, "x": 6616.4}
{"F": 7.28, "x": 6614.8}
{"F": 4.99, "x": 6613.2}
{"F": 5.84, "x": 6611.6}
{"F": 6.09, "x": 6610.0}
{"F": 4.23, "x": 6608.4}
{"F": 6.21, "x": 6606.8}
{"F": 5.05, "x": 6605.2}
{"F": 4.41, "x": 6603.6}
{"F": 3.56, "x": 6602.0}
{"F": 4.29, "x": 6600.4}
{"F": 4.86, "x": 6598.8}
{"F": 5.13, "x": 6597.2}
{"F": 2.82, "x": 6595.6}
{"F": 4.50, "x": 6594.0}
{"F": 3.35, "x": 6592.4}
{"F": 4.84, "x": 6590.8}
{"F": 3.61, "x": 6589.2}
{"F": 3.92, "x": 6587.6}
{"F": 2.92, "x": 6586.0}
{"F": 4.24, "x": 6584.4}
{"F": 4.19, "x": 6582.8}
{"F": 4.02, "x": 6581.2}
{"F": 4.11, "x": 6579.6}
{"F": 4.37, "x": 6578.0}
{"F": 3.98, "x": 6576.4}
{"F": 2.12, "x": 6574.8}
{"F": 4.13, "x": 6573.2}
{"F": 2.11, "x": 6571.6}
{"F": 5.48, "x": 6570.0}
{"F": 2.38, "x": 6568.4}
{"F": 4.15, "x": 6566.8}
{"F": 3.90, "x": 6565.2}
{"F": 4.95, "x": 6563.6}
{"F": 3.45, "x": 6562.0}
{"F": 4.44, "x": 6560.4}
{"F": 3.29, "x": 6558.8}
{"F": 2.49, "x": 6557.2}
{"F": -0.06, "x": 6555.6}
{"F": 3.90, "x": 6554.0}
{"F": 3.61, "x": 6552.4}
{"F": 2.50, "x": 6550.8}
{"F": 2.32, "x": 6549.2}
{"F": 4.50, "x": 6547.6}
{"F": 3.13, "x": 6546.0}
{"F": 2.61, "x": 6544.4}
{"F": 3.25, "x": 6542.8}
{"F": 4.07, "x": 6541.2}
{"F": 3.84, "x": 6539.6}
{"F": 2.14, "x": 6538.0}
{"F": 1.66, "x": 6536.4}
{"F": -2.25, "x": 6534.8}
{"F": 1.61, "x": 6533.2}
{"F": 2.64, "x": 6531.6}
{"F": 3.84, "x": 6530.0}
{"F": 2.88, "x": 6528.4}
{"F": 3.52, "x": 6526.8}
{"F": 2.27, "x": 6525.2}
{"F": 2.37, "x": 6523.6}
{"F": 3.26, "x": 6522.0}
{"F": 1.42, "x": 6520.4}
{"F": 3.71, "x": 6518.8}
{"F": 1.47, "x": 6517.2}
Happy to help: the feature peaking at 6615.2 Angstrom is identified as Mg II 2798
